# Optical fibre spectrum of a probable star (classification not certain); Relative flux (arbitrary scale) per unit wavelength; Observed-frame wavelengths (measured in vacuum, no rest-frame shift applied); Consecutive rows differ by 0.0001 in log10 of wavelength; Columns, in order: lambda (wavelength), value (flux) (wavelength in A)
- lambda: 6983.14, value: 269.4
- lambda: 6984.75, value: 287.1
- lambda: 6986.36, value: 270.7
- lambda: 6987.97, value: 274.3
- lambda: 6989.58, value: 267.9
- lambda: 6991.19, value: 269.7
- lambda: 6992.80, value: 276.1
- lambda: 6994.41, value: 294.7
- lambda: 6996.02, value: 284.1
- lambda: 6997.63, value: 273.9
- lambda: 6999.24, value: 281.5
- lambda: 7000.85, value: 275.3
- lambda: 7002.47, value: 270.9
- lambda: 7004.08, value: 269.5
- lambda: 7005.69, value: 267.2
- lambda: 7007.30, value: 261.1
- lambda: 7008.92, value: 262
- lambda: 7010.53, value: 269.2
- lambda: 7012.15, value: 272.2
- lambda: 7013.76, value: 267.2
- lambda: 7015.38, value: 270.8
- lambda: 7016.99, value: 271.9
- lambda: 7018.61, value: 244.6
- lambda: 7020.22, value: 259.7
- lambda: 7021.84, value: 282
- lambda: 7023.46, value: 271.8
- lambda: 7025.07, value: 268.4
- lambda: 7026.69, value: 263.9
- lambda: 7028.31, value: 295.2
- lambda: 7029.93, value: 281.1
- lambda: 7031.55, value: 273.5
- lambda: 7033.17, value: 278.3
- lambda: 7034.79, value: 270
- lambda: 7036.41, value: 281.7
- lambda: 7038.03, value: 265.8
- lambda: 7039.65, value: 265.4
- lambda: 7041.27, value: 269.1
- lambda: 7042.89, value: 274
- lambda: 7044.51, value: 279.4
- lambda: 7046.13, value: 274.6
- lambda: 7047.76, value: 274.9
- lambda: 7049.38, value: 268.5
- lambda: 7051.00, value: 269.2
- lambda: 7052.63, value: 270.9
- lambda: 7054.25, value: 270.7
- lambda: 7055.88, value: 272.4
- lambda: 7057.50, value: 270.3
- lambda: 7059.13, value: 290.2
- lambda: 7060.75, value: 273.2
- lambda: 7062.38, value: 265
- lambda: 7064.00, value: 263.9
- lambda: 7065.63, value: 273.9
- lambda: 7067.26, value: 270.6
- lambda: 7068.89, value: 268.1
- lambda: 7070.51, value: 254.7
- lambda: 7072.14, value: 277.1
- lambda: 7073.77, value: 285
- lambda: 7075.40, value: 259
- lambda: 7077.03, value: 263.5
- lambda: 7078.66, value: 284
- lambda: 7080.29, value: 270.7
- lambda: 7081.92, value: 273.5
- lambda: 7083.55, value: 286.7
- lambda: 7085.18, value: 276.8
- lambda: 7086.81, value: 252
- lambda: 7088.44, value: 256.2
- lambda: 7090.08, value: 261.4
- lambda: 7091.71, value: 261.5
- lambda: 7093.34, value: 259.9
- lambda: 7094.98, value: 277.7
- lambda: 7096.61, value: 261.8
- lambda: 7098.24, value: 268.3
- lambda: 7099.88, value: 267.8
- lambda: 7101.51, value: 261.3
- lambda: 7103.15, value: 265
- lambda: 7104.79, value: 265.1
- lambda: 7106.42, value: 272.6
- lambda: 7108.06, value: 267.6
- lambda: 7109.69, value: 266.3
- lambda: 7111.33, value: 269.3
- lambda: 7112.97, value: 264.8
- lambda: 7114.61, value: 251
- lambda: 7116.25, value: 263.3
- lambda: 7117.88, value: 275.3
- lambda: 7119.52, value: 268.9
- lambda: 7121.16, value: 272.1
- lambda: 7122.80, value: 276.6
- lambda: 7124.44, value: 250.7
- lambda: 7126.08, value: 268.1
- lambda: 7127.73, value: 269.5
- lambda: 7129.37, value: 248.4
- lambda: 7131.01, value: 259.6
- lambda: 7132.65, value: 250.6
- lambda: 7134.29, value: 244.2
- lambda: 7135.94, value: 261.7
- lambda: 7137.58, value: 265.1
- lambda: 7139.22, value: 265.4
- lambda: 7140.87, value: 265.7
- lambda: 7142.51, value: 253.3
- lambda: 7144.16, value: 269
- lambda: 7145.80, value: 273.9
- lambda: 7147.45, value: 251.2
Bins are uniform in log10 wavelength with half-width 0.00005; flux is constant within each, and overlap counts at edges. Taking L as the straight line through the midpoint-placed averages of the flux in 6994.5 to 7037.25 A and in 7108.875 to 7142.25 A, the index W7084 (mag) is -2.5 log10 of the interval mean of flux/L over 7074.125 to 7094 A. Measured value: -0.005 mag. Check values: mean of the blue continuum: 272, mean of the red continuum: 263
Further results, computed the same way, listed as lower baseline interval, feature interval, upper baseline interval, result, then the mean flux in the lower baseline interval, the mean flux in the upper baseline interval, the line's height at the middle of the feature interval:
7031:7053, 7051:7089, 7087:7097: -0.016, 273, 262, 267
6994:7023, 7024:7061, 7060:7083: -0.014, 271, 270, 270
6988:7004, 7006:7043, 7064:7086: 0.019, 277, 272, 275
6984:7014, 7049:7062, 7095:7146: -0.016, 273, 264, 269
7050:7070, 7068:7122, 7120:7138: -0.007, 271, 261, 266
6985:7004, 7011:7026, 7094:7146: 0.025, 276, 264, 274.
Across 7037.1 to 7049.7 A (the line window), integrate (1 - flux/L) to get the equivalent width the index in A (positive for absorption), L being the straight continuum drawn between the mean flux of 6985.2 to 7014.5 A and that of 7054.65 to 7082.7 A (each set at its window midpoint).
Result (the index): 0.0 A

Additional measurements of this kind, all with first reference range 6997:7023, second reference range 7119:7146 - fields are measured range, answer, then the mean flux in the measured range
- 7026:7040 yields -0.4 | 275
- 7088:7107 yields -0.1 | 265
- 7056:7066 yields -0.3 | 273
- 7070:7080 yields -0.2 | 271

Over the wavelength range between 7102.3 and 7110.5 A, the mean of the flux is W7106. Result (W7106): 267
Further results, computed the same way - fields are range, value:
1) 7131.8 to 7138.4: 256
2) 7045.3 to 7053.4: 271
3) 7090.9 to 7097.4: 265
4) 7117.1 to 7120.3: 272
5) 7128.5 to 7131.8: 254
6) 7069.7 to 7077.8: 268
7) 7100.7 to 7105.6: 263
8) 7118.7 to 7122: 270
